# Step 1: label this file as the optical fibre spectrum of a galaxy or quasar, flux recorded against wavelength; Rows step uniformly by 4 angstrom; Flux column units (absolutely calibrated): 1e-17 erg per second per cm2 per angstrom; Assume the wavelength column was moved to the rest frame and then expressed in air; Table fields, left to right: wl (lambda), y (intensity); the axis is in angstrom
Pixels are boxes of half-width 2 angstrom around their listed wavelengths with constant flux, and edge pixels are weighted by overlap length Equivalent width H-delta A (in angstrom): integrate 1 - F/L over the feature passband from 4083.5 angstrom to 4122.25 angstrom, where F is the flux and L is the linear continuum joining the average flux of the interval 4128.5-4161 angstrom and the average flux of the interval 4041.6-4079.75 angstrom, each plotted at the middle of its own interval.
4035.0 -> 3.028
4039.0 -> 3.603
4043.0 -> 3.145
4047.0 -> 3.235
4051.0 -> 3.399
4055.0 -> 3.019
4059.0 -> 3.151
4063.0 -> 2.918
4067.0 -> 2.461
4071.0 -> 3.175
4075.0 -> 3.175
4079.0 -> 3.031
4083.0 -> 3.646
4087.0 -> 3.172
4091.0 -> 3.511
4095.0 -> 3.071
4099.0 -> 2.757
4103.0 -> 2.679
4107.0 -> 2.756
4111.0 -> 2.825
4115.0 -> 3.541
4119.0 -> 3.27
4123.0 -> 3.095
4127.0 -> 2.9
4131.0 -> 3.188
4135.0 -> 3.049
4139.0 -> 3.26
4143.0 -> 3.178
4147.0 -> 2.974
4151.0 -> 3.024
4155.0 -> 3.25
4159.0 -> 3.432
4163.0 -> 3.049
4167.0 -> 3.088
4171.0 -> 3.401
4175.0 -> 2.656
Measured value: 0.4 angstrom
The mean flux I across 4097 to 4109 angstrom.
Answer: 2.73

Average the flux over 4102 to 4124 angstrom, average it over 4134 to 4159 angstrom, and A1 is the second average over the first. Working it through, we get 1.04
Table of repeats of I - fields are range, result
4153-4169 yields 3.2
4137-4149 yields 3.14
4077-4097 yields 3.29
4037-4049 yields 3.33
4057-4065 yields 3.03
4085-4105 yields 3.04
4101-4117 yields 2.95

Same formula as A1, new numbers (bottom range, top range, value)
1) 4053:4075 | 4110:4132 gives 1.06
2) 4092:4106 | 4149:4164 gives 1.11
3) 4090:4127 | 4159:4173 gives 1.06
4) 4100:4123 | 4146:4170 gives 1.05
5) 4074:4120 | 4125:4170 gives 1.01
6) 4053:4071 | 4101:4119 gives 1.02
